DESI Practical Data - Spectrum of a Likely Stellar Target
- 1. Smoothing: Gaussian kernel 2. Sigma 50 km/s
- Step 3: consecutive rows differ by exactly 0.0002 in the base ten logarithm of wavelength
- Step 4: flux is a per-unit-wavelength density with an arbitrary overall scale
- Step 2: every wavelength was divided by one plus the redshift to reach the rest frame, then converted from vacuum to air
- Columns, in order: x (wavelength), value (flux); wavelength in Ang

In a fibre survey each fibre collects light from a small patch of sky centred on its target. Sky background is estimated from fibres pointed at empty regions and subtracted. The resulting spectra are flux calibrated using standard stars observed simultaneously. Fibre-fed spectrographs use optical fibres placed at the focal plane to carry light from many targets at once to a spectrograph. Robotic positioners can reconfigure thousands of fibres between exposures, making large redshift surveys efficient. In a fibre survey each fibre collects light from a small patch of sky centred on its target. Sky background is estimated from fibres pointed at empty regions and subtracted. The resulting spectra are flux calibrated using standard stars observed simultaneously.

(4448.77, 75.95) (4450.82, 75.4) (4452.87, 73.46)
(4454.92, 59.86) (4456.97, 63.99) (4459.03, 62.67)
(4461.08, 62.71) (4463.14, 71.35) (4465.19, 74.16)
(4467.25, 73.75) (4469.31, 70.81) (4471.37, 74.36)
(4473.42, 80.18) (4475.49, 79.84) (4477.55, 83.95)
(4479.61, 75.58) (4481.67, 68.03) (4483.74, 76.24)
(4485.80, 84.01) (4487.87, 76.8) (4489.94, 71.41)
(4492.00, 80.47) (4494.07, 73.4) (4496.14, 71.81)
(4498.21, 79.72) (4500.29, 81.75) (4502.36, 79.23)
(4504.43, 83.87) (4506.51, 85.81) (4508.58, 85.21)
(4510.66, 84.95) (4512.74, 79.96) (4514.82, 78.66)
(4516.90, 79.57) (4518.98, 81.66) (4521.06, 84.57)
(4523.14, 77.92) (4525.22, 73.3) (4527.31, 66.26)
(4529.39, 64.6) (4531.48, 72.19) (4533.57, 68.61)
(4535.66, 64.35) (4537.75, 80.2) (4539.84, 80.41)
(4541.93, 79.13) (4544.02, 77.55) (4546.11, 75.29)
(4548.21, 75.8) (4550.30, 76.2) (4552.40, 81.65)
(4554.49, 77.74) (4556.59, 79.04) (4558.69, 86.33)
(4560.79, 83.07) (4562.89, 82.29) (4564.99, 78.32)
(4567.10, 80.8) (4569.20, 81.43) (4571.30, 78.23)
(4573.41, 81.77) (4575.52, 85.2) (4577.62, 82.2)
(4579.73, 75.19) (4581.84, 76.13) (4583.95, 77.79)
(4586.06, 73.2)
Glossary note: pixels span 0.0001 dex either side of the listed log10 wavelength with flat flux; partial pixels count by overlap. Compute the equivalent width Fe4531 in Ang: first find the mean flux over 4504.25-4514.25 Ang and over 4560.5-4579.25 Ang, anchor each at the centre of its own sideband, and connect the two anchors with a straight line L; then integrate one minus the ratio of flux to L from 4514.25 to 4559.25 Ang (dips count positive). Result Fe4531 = 3.4 Ang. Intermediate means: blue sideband 83.7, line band 76.3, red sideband 81.2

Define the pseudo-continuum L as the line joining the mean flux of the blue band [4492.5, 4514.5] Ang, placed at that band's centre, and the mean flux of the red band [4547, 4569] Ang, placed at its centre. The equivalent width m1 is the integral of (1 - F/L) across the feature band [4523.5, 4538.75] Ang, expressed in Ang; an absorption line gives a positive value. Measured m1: 1.9 Ang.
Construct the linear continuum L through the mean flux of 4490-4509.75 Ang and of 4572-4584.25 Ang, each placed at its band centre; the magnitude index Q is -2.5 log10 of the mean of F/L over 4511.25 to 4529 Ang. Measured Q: 0.03 mag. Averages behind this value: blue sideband 79.8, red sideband 79.8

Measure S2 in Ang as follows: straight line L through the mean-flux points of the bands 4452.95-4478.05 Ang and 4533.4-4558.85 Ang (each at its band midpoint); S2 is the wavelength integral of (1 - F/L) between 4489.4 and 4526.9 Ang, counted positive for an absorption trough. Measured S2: -2.6 Ang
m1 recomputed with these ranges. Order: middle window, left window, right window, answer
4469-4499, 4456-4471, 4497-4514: -0.51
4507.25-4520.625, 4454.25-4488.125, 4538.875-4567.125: -0.97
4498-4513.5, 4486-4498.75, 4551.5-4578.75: -1.16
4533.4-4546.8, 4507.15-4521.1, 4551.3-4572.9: 0.97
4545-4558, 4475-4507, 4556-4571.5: 0.48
